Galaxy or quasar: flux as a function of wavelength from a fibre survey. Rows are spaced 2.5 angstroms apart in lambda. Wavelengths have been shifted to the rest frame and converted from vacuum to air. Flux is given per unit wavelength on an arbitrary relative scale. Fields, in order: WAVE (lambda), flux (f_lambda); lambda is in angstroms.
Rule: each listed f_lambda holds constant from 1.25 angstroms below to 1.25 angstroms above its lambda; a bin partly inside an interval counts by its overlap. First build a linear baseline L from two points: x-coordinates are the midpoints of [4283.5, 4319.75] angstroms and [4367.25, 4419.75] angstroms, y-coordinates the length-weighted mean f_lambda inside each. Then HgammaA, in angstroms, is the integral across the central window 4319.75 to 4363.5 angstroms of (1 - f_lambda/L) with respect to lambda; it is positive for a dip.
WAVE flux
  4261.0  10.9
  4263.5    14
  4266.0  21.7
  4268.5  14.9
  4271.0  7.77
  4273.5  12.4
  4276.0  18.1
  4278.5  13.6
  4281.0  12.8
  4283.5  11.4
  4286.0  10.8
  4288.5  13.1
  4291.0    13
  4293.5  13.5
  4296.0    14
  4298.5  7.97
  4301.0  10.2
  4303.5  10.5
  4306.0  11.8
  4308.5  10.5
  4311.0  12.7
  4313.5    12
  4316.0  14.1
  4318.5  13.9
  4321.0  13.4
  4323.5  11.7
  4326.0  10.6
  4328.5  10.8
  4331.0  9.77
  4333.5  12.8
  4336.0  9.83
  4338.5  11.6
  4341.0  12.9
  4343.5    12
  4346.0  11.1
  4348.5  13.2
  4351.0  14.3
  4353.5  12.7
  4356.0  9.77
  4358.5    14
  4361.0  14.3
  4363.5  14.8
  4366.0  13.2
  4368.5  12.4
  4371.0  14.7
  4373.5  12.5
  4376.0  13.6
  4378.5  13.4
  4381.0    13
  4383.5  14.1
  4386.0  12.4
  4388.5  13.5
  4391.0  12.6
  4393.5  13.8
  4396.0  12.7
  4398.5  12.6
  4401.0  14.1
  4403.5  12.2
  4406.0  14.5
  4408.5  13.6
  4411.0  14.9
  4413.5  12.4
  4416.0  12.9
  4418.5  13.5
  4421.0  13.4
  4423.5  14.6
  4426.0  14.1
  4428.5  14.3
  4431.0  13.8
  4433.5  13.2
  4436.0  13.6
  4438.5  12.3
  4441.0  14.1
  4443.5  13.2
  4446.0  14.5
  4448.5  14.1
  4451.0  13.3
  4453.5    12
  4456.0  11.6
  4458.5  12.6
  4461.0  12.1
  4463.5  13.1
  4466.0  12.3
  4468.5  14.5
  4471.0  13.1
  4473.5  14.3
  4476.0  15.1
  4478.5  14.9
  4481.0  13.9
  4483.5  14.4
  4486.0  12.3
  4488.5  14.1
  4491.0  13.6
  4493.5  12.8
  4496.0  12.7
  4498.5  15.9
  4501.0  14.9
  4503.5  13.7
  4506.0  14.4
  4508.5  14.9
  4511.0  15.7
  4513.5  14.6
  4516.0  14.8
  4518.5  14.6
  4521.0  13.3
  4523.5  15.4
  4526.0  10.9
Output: 1.5 angstroms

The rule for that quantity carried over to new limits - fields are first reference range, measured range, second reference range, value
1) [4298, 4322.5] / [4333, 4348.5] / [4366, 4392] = 0.84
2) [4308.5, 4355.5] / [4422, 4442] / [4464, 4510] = -0.64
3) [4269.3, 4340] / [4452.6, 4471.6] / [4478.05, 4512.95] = 1.53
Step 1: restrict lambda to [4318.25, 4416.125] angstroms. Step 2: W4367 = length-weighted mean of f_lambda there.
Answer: 12.8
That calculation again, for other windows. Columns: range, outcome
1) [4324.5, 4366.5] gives 12.2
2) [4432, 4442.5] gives 13.3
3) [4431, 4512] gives 13.7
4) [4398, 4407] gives 13.4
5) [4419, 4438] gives 13.8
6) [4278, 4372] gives 12.2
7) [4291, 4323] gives 12.1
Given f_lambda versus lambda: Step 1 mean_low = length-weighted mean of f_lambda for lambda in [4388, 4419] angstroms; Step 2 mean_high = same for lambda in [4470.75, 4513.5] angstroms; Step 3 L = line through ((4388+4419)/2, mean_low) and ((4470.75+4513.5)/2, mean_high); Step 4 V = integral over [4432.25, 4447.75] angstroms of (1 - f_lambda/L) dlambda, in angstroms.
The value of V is 0.2 angstroms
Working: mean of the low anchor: 13.3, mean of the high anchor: 14.2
